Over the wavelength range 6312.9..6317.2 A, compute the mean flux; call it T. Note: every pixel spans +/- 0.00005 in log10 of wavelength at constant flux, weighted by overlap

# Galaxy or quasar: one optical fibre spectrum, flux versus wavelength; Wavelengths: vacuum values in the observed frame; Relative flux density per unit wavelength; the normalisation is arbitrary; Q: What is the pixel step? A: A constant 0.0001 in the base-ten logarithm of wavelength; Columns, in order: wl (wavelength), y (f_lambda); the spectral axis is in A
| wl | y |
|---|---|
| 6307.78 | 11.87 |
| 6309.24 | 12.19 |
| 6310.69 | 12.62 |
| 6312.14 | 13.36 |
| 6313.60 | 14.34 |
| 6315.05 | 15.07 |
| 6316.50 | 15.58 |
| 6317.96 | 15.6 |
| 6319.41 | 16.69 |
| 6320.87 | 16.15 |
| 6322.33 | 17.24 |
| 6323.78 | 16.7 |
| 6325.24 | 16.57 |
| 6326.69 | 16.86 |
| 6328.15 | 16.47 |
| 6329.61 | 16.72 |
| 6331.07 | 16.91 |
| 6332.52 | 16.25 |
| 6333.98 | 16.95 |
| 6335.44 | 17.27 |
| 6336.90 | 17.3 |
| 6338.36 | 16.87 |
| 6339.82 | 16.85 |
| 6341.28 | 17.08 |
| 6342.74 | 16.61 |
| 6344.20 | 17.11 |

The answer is 15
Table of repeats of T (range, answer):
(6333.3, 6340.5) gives 17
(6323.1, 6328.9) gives 16.6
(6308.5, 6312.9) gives 12.7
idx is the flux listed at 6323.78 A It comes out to 16.7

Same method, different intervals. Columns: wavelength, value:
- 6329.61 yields 16.72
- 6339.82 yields 16.85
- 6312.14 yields 13.36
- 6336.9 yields 17.3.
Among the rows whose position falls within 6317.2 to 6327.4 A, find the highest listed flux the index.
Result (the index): 17.24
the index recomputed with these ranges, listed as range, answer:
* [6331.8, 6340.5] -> 17.3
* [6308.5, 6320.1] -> 16.69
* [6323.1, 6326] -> 16.7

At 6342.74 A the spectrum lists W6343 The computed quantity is 16.61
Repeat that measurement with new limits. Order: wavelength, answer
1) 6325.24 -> 16.57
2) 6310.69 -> 12.62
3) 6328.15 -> 16.47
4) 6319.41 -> 16.69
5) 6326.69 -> 16.86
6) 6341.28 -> 17.08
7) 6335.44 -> 17.27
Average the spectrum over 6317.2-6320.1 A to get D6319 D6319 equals 16.1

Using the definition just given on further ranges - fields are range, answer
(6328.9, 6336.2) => 16.8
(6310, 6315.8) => 13.9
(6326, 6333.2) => 16.6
